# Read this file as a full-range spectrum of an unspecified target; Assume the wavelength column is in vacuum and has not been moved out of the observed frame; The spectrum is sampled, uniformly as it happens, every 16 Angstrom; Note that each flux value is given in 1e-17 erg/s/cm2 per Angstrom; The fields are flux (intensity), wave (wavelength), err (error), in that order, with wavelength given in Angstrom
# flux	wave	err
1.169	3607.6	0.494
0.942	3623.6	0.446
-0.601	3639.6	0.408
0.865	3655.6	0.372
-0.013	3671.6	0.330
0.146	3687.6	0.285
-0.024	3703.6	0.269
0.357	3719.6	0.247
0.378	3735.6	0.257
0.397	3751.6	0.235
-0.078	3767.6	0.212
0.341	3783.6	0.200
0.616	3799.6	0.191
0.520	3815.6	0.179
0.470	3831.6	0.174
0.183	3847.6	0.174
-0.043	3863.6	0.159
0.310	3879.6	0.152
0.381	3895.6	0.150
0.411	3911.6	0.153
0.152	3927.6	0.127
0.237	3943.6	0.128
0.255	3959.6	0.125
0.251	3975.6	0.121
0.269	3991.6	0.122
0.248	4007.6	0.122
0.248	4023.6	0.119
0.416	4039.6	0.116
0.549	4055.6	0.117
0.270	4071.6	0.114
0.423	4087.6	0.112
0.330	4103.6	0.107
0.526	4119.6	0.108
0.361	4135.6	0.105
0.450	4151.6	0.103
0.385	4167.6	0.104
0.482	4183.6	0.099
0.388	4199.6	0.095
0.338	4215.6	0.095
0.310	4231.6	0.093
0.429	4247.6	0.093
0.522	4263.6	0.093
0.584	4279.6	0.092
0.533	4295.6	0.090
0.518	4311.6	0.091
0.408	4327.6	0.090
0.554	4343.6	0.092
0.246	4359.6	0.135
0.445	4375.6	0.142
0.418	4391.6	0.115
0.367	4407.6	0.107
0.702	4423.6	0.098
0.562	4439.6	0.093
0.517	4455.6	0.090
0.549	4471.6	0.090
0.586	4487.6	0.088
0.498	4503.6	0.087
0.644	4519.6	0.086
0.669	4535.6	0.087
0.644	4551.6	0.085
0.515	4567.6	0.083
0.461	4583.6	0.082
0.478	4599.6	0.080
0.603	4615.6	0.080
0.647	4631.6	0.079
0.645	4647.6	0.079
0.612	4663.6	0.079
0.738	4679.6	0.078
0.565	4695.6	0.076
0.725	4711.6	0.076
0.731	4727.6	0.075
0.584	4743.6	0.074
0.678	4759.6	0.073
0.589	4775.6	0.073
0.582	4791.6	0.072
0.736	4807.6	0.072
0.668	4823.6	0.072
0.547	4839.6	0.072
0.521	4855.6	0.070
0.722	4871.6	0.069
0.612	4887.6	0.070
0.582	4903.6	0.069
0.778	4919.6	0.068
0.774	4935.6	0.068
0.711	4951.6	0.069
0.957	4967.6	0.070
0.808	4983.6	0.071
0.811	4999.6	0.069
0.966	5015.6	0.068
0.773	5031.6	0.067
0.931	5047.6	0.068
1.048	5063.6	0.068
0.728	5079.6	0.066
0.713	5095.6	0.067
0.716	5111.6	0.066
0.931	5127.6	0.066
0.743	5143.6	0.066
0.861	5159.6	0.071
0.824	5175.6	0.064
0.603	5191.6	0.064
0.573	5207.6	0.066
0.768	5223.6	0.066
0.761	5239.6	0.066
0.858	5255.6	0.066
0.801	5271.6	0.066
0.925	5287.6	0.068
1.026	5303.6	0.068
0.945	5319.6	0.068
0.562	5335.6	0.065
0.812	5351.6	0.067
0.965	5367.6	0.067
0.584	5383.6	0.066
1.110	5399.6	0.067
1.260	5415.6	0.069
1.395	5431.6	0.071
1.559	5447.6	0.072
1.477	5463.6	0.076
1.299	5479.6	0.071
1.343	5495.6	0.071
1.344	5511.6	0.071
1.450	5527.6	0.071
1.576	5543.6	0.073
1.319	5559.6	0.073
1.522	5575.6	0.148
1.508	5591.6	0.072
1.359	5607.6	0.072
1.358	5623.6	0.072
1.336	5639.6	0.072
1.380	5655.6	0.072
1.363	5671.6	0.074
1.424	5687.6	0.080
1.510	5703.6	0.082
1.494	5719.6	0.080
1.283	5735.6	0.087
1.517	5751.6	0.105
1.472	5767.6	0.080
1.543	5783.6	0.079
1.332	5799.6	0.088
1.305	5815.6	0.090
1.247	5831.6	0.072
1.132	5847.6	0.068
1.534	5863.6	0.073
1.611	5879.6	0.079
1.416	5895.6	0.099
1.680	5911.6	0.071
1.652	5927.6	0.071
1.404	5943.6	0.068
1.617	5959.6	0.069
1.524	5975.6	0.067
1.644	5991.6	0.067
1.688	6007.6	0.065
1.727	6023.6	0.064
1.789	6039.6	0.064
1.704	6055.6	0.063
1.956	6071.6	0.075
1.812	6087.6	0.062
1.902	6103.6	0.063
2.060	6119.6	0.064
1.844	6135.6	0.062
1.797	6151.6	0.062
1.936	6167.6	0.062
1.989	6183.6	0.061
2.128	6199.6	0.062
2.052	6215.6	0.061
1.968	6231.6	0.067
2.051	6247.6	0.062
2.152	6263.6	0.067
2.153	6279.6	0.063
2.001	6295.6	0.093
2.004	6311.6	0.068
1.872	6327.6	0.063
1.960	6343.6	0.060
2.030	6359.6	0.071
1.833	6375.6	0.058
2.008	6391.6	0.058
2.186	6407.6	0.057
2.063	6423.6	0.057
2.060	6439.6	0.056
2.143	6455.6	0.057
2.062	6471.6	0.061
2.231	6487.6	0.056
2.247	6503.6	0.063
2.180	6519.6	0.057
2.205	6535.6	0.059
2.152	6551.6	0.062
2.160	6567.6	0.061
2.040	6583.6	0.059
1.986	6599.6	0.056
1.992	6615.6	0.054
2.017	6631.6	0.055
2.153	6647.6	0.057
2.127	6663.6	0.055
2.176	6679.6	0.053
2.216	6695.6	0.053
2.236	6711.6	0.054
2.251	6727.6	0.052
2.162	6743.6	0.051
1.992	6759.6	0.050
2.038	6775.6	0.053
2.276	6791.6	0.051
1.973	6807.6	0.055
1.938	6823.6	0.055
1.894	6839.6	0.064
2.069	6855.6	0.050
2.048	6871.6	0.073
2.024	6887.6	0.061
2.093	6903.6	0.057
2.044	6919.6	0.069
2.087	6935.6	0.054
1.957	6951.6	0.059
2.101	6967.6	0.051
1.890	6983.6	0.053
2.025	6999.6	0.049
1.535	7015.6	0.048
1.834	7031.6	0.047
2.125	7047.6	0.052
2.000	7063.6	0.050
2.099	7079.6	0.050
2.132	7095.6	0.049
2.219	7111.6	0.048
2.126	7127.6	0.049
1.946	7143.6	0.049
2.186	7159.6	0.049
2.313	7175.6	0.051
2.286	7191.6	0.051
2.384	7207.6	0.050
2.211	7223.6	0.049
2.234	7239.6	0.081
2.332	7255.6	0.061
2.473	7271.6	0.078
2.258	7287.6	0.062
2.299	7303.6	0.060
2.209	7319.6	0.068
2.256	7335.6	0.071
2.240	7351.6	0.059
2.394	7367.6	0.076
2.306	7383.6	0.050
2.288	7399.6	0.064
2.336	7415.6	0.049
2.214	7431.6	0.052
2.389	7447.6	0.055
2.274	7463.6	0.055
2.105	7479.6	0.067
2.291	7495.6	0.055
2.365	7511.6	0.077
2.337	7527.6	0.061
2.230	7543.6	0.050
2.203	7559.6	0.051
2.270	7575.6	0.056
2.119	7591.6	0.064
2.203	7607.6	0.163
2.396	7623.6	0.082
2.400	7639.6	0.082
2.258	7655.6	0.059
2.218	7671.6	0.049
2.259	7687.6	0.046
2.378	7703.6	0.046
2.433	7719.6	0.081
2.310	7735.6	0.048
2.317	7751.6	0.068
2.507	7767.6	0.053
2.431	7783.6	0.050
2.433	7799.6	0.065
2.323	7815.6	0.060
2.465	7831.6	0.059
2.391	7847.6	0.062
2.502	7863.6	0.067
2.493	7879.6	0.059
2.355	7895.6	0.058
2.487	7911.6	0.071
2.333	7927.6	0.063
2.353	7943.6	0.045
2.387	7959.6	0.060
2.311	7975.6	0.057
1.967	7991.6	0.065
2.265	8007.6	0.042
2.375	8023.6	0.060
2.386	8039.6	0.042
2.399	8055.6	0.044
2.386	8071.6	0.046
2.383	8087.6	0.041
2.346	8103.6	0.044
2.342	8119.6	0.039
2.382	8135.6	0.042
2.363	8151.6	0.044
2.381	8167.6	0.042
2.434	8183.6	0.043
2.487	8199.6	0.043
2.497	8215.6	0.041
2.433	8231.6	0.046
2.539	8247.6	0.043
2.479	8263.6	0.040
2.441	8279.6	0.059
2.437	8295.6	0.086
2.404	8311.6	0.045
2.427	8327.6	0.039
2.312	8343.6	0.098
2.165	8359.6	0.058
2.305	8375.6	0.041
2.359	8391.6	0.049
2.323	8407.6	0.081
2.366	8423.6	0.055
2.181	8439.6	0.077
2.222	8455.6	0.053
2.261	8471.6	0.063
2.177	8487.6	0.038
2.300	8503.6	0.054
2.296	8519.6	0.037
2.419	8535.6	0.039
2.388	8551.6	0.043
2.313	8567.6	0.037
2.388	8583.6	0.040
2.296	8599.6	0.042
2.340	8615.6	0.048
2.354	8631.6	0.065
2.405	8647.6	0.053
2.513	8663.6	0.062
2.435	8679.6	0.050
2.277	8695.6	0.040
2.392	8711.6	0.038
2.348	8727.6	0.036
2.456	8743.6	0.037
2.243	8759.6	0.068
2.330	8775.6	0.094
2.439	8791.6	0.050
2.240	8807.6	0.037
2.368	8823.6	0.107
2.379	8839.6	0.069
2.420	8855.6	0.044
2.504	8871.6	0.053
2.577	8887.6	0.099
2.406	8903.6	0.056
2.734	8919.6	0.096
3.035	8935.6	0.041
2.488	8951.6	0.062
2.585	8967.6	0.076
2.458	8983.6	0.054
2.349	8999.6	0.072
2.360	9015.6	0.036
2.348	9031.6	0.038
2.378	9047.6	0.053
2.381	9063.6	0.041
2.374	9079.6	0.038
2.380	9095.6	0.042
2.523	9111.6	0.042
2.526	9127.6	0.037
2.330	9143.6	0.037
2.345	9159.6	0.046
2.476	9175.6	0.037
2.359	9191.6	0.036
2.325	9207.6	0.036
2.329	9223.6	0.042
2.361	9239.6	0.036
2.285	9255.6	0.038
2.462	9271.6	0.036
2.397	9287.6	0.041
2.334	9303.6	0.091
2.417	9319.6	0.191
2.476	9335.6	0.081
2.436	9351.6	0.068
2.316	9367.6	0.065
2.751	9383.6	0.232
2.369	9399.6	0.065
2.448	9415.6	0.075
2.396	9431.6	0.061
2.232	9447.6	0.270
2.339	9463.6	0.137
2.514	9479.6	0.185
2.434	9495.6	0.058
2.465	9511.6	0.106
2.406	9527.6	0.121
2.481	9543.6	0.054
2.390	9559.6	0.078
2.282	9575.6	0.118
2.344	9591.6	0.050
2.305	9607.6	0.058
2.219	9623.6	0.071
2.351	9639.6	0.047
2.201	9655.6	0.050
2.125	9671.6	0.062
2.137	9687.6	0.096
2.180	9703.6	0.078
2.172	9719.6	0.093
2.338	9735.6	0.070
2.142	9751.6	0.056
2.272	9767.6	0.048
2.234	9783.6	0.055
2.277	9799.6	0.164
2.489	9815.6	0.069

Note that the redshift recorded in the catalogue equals 0.36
